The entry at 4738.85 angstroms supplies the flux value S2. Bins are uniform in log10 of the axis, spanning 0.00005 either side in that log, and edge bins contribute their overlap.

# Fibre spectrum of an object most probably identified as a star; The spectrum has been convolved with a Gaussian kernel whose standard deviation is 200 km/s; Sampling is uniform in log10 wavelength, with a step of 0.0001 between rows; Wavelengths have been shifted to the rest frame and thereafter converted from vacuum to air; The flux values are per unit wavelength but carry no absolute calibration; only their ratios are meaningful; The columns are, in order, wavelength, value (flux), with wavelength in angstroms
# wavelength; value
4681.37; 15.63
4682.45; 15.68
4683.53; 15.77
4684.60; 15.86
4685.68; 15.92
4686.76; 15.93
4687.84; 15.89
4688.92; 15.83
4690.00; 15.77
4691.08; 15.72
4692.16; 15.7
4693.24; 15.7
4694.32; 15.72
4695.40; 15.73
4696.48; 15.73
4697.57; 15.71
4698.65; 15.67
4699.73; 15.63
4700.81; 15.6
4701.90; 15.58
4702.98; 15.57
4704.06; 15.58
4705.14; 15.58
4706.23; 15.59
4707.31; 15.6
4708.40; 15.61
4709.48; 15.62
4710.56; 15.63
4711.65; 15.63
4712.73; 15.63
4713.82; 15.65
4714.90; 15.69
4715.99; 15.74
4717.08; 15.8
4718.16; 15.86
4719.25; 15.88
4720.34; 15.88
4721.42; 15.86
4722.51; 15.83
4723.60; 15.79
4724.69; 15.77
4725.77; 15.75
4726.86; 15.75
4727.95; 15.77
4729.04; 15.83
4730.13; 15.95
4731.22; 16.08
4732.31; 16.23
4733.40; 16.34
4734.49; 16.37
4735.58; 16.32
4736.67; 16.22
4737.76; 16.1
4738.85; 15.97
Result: 15.97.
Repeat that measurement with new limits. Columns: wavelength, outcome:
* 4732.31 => 16.23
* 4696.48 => 15.73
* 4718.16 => 15.86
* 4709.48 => 15.62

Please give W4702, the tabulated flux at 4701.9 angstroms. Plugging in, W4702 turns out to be 15.58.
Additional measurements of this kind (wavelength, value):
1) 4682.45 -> 15.68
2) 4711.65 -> 15.63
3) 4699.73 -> 15.63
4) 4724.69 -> 15.77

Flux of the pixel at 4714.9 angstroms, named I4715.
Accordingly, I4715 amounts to 15.69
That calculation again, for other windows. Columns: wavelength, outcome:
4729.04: 15.83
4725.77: 15.75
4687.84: 15.89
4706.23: 15.59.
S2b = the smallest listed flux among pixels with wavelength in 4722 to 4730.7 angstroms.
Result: 15.75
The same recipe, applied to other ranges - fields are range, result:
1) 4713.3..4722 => 15.65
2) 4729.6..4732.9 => 15.95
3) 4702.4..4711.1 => 15.57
